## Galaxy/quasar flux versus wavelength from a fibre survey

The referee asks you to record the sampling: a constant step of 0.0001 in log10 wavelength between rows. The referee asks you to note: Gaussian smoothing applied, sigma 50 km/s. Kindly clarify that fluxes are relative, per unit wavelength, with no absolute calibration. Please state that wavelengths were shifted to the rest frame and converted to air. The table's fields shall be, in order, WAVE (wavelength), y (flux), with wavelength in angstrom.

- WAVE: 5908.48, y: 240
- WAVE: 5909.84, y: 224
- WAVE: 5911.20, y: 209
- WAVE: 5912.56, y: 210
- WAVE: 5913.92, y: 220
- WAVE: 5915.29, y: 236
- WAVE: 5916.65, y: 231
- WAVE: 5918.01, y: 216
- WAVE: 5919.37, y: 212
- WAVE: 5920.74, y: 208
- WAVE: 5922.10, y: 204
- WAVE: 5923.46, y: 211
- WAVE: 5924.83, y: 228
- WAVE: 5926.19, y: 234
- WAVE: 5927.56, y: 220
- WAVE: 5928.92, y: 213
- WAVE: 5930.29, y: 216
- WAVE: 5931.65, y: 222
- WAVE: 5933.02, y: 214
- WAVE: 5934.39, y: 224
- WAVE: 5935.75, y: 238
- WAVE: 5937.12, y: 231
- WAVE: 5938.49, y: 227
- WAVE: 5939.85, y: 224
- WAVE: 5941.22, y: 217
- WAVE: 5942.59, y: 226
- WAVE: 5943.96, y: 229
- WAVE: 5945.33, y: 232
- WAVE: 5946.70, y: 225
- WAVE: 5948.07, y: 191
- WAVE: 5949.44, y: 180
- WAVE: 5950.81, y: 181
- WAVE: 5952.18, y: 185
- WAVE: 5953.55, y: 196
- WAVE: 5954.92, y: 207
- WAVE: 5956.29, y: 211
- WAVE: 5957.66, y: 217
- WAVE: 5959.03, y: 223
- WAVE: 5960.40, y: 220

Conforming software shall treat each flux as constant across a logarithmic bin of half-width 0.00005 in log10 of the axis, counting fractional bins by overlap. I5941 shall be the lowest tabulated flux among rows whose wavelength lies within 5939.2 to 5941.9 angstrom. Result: 217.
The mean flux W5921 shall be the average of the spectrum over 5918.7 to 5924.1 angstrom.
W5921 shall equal 209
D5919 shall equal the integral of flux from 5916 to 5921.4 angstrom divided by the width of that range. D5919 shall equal 217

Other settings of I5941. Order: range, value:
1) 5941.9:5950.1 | 180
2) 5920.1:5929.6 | 204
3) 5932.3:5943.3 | 214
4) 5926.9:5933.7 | 213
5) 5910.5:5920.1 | 209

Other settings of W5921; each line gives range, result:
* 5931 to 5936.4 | 224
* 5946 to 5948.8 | 208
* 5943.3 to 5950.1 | 211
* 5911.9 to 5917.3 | 224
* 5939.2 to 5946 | 225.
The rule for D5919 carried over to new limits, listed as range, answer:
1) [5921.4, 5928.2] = 219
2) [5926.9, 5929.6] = 217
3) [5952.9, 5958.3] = 208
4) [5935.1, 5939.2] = 232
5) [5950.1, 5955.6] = 192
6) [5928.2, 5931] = 215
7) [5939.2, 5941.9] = 220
